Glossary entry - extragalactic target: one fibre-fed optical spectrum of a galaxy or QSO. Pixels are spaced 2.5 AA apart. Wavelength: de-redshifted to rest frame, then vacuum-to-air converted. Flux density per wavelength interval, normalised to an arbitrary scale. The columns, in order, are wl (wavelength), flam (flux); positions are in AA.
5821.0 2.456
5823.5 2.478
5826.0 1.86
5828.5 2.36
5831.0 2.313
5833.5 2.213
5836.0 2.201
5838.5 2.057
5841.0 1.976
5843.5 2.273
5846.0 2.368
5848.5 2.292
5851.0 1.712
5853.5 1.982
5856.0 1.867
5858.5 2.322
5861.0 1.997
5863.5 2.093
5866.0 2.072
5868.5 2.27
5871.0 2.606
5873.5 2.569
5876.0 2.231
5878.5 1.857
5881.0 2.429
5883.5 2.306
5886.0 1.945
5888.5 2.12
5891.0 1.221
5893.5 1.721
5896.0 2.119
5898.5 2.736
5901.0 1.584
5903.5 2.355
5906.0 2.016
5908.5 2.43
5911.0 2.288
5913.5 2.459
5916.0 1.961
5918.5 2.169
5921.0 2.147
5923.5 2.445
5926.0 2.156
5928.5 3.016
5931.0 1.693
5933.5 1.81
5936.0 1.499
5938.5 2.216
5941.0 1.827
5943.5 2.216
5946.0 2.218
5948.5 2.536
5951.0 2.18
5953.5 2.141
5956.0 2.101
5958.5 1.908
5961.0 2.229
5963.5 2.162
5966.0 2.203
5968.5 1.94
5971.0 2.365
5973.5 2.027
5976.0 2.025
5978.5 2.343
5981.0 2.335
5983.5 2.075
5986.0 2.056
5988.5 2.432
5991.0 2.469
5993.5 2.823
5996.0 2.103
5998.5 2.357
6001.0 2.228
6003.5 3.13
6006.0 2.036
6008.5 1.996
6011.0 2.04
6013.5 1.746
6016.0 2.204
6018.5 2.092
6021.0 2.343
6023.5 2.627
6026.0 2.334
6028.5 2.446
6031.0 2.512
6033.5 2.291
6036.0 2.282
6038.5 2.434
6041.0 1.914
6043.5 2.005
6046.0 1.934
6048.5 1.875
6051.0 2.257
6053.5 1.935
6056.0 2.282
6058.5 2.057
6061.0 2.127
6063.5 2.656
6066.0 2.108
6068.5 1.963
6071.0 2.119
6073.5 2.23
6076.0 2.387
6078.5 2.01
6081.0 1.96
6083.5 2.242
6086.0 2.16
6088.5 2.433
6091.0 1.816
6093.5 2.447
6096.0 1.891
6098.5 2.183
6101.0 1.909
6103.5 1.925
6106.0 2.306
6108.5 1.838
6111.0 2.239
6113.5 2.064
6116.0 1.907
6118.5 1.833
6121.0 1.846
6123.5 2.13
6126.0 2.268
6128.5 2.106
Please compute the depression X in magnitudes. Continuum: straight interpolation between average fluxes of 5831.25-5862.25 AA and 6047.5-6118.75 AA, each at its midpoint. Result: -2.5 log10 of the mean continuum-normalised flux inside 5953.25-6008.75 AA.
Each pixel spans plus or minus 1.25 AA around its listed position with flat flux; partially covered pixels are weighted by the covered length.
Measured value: -0.07 mag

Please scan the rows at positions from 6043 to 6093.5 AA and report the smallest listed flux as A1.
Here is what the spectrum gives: 1.816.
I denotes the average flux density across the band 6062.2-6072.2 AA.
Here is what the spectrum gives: 2.21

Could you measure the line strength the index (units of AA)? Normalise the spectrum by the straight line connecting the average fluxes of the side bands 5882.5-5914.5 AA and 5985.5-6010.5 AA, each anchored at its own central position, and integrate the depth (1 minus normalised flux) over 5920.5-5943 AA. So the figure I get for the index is 0.9 AA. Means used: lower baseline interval 2.1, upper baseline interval 2.36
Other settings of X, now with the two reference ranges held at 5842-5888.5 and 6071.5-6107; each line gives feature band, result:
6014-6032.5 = -0.09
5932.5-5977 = 0.03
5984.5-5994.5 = -0.13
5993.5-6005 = -0.16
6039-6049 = 0.09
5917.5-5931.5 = -0.07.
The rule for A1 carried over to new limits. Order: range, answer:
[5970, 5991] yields 2.025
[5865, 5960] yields 1.221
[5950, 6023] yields 1.746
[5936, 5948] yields 1.499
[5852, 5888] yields 1.857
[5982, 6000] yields 2.056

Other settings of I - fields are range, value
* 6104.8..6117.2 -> 2.07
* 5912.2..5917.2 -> 2.21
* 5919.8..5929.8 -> 2.44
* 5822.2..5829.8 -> 2.23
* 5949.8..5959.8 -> 2.08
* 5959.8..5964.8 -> 2.2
